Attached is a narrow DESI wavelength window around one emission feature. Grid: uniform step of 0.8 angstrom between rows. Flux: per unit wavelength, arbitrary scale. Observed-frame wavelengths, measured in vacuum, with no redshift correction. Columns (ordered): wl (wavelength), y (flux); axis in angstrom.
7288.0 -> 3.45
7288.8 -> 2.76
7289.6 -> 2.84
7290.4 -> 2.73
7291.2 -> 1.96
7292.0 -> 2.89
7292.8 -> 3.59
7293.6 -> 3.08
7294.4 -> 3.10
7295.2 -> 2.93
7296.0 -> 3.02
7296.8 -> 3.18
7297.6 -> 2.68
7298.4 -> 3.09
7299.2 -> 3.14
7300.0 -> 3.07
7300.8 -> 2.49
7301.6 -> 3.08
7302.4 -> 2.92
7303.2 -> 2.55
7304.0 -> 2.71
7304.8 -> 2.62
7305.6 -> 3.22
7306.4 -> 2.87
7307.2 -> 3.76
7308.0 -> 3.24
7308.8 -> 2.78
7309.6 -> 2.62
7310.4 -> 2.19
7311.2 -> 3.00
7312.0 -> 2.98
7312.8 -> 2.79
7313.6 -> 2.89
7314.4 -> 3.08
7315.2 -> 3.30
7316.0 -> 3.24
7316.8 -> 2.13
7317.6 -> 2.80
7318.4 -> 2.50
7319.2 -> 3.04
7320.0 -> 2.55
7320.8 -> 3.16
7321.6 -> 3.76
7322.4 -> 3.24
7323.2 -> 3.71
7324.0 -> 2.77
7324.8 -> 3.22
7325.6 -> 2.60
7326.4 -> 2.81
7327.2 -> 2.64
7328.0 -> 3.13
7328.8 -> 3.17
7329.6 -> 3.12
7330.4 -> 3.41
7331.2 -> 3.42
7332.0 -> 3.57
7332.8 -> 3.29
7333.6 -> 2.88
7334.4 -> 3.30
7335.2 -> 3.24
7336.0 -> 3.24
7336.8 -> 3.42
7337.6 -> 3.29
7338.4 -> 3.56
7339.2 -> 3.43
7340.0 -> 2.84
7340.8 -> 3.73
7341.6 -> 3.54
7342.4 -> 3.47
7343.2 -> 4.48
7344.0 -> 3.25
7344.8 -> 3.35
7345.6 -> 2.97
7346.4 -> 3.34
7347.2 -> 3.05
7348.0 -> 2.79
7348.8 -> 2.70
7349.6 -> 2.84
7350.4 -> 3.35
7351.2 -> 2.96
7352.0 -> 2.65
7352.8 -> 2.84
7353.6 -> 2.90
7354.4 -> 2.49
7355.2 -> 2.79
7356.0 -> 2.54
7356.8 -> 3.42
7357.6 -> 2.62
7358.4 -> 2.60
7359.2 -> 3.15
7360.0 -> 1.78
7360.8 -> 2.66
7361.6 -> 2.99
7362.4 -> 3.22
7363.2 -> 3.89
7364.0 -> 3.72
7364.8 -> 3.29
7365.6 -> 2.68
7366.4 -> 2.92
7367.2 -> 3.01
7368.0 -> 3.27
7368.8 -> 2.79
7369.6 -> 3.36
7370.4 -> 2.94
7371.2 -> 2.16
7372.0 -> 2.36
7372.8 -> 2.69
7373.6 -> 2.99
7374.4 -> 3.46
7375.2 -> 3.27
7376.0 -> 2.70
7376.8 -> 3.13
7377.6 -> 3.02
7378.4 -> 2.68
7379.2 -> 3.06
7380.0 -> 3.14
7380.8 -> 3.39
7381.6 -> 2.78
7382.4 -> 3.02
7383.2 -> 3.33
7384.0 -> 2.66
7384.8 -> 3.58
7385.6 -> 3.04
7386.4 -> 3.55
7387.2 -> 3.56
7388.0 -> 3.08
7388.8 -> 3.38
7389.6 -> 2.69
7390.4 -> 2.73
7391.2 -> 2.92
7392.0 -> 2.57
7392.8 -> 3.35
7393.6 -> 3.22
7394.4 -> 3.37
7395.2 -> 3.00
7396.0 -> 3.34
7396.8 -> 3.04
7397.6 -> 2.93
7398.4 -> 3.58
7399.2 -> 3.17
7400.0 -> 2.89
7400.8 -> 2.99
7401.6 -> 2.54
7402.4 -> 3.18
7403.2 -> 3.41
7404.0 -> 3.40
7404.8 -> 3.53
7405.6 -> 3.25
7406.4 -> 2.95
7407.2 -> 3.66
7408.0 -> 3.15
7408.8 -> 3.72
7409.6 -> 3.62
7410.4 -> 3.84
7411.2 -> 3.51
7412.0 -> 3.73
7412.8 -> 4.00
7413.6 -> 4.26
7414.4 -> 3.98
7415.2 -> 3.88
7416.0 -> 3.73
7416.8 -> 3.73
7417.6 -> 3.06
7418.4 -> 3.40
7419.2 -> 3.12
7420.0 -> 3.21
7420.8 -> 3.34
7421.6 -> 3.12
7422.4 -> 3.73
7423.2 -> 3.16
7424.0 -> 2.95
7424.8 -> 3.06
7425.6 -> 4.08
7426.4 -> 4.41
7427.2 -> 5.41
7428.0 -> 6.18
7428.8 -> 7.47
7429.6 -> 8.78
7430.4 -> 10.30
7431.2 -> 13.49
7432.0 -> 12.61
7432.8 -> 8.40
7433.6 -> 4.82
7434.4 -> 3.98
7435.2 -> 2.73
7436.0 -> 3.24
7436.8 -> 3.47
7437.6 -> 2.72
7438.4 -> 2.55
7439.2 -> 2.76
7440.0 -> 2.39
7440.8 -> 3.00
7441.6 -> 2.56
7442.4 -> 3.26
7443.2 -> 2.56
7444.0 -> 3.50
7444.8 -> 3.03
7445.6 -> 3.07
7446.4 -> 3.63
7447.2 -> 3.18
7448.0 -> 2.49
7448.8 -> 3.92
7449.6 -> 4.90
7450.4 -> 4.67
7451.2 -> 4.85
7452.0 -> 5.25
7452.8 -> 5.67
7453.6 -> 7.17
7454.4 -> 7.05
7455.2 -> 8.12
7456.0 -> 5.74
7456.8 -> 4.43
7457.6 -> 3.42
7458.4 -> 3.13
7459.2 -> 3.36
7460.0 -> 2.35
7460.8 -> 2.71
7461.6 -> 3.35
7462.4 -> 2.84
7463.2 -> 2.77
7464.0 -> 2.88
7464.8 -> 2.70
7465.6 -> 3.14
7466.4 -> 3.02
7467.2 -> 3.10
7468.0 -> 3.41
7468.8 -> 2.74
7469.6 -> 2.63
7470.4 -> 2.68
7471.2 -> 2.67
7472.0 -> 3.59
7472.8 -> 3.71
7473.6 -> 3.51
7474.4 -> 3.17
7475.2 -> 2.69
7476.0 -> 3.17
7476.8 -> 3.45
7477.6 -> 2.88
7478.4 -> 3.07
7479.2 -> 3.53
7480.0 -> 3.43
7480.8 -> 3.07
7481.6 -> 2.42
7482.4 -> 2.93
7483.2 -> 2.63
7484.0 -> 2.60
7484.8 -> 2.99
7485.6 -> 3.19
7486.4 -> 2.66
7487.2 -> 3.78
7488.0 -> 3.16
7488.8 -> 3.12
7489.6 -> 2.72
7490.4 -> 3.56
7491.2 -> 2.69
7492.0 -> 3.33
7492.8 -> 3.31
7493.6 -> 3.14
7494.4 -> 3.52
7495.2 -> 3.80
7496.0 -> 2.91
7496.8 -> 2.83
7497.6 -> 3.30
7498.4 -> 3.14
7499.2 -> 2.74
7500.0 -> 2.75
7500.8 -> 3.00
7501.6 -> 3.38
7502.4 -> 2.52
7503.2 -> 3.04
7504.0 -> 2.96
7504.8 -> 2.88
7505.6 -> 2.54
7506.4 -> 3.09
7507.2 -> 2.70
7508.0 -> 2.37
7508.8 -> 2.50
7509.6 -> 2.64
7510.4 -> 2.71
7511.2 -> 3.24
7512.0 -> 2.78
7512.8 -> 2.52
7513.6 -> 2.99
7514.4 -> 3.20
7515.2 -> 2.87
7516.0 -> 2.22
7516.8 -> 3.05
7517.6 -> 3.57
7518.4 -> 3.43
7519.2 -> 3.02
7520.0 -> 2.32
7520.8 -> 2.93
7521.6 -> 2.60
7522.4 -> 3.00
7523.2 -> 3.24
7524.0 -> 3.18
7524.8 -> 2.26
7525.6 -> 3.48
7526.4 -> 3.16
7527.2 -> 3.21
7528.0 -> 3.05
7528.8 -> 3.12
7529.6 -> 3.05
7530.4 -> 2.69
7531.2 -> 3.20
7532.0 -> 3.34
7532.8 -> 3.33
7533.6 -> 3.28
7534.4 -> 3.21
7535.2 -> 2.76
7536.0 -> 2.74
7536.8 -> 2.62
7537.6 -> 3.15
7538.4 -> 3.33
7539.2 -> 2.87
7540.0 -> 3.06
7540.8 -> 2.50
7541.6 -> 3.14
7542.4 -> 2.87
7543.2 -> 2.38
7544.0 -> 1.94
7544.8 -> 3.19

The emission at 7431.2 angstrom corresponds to H-alpha 6563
